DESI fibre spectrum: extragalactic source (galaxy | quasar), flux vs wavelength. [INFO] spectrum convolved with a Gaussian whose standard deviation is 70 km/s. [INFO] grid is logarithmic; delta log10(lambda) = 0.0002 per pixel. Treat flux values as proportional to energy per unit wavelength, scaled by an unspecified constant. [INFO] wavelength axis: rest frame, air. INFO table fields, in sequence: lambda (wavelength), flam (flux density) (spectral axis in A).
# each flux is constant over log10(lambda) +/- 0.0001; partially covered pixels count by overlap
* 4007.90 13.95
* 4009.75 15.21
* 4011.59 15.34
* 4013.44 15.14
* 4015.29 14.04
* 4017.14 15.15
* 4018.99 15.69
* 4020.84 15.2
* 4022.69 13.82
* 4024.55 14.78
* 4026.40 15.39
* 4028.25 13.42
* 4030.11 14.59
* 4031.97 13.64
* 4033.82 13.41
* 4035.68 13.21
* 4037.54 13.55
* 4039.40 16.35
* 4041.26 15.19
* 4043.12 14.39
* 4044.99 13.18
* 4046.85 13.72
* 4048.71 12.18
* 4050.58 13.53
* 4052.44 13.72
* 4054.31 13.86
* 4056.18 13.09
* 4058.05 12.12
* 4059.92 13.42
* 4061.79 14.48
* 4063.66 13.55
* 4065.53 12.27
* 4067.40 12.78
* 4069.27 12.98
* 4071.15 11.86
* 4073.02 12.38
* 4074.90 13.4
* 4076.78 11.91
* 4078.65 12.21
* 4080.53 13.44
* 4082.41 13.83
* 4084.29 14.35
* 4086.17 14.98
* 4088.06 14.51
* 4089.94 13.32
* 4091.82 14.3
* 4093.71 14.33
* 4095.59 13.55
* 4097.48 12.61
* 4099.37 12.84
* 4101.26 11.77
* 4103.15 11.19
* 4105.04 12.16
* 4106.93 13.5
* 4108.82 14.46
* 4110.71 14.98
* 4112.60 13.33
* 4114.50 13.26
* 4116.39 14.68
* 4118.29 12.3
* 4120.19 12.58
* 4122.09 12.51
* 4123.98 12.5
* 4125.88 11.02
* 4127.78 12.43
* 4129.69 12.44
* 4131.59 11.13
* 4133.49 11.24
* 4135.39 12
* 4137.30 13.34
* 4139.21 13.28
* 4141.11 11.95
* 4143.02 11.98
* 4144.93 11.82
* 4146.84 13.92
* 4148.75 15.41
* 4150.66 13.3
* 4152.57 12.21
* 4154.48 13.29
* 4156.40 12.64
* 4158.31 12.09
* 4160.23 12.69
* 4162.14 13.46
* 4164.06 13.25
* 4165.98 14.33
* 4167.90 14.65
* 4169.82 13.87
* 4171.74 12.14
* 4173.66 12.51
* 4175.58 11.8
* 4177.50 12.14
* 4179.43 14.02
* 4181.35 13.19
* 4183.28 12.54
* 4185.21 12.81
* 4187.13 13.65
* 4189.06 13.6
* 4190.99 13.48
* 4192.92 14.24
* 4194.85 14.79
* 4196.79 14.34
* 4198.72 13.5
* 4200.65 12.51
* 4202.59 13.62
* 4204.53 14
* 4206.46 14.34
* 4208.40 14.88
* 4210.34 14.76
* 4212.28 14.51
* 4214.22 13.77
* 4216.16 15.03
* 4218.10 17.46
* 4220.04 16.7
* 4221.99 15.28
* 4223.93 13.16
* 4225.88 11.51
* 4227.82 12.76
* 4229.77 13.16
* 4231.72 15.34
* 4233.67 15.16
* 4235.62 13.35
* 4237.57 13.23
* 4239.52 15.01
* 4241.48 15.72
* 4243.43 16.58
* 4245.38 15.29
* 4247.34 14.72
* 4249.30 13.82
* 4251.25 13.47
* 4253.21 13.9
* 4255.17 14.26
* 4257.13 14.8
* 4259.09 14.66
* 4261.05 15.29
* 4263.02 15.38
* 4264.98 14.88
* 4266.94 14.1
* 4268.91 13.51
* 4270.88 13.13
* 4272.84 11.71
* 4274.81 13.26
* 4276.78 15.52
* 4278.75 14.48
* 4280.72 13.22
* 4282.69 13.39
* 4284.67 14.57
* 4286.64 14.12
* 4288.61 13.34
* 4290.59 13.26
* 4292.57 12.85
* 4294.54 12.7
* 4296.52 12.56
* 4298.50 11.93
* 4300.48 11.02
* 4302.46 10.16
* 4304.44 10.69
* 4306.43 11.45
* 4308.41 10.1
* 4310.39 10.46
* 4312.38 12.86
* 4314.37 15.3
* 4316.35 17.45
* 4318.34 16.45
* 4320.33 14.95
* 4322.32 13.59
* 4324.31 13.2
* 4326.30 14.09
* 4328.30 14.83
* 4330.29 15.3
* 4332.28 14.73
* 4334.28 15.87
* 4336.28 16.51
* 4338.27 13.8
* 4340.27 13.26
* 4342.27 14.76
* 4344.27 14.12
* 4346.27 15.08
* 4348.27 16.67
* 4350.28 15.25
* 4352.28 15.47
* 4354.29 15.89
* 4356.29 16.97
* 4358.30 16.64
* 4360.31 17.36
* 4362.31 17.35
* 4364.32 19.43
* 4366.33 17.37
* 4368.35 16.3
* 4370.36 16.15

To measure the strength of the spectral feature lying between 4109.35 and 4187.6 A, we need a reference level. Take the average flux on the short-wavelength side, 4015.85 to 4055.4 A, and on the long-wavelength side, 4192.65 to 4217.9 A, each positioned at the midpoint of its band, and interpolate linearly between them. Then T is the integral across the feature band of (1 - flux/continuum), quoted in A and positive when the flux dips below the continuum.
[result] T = 7.4 A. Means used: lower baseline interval 14.2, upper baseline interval 14.3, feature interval 12.9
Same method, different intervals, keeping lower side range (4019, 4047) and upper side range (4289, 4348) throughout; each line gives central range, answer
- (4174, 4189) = 1.12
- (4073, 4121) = 2.79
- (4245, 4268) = -1.28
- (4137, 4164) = 2.05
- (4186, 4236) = -1.16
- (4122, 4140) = 2.44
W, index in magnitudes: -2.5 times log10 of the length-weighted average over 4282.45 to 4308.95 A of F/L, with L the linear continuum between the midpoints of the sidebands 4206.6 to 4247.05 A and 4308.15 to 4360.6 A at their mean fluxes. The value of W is 0.20 mag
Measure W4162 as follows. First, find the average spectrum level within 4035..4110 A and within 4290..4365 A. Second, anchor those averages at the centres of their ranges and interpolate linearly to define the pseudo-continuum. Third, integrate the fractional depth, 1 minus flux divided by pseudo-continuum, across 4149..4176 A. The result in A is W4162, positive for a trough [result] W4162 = 1.2 A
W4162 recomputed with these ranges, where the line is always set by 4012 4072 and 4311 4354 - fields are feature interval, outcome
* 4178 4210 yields 1.5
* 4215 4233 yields 0.0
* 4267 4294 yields 2.1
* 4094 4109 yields 1.4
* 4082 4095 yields -0.2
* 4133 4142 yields 1.1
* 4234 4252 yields 0.0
